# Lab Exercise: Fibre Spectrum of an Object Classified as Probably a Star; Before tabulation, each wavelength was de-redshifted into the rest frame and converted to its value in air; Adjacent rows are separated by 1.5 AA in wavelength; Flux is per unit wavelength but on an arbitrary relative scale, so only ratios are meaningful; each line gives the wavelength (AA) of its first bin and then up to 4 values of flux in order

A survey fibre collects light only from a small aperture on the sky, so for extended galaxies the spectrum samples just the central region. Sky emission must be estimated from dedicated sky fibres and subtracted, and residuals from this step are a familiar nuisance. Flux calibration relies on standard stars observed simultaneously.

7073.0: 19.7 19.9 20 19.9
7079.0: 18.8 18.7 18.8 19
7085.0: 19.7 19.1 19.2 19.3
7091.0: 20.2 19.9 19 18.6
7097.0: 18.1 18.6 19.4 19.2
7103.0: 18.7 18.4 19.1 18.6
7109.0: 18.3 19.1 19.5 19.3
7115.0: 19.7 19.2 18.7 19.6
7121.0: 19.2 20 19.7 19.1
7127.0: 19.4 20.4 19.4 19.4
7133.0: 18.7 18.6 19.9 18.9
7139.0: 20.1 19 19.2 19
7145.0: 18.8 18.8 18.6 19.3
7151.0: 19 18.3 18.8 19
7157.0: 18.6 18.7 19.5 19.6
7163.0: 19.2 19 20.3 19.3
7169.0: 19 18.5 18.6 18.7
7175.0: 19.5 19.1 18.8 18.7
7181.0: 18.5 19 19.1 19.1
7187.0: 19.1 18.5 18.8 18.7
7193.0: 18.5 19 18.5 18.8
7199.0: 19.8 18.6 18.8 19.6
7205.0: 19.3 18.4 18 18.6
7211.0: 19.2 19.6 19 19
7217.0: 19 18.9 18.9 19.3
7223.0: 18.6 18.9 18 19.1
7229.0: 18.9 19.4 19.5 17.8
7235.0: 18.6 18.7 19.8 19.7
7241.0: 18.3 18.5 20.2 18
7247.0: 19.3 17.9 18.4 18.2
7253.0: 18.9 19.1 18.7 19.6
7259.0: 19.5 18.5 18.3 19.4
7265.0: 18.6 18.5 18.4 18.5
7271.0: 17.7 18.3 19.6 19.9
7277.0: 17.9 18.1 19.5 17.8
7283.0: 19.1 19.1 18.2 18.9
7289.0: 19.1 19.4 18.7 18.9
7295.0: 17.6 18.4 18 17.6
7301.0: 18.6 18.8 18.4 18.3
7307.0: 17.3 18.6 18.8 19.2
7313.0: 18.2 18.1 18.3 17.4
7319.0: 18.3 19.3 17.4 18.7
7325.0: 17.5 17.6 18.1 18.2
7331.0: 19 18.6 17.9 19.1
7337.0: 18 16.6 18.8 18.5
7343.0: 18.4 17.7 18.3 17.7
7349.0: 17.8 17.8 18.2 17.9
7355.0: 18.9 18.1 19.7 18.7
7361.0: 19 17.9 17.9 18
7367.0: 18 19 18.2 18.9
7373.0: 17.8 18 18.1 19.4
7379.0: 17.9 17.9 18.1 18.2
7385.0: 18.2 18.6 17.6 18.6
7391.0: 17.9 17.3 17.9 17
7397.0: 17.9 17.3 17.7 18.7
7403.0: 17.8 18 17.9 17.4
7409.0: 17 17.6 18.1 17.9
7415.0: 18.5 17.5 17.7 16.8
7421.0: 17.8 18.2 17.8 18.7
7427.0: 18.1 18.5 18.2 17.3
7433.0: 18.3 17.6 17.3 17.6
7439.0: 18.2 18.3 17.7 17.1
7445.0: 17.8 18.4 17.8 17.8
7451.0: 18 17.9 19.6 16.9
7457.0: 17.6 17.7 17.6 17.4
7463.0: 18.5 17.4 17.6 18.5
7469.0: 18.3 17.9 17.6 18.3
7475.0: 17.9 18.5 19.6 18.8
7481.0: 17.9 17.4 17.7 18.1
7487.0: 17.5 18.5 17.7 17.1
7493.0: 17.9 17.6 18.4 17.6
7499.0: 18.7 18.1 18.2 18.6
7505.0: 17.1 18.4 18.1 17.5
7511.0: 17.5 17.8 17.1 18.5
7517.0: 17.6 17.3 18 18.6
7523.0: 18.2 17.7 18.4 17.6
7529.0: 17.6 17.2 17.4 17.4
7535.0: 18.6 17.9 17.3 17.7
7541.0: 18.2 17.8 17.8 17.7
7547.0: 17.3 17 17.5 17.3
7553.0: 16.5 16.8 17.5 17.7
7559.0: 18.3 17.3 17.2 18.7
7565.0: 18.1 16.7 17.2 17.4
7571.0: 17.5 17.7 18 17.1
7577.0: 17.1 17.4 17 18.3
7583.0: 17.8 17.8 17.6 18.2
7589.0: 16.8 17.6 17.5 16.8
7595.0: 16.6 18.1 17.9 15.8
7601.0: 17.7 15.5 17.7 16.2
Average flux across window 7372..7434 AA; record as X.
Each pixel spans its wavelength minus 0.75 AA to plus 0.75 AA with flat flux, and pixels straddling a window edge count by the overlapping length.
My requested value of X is 17.9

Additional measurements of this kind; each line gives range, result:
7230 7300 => 18.7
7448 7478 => 18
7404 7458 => 17.9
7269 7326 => 18.5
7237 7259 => 18.9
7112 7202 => 19.1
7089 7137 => 19.2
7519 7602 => 17.6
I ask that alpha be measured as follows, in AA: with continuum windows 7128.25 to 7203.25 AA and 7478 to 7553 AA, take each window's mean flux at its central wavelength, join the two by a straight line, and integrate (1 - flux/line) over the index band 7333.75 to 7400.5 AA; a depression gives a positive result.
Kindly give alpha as 0.7 AA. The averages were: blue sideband 19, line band 18.1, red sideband 17.8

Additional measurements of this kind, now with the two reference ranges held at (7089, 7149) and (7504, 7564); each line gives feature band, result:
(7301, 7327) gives 0.29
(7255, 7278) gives -0.15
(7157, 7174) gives -0.10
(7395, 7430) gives 0.54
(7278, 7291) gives -0.16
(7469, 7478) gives -0.15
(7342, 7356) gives 0.20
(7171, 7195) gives 0.11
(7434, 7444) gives 0.18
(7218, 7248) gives -0.25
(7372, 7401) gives 0.36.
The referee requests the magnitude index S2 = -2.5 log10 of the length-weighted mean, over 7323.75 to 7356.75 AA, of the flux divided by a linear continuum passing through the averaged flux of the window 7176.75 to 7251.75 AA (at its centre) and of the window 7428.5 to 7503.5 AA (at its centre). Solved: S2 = 0.02 mag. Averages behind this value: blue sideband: 18.9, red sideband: 18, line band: 18.1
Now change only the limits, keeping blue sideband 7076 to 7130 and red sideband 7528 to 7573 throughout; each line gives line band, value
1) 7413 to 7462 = 0.01 mag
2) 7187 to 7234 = 0.00 mag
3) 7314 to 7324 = 0.01 mag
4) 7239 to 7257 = -0.01 mag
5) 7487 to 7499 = -0.01 mag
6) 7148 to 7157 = 0.01 mag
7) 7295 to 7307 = 0.02 mag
